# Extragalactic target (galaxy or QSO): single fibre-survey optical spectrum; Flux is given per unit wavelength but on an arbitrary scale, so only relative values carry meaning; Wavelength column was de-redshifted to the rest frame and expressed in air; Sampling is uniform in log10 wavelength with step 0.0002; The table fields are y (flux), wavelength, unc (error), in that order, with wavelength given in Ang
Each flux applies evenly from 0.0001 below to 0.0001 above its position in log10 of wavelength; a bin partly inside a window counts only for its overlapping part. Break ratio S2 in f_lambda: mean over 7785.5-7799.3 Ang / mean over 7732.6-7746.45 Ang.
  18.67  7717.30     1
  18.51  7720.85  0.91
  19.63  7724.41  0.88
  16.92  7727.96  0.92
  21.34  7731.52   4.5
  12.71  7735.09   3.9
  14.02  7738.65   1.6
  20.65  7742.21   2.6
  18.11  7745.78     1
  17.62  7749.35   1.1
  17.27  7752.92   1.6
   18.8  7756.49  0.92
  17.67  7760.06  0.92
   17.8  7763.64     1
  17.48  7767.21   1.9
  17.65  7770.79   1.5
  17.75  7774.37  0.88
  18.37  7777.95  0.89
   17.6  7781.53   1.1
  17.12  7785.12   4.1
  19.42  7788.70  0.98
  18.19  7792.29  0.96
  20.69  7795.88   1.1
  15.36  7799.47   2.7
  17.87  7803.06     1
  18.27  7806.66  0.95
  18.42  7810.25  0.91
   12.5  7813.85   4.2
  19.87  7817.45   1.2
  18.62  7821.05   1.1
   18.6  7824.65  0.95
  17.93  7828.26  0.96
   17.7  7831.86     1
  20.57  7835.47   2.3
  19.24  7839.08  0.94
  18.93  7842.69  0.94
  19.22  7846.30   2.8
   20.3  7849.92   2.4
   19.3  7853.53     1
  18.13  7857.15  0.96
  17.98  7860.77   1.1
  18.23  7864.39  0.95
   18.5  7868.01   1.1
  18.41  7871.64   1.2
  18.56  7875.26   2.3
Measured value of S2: 1.1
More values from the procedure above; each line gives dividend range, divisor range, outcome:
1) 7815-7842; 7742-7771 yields 1.04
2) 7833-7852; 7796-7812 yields 1.10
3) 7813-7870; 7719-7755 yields 1.05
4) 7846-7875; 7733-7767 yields 1.09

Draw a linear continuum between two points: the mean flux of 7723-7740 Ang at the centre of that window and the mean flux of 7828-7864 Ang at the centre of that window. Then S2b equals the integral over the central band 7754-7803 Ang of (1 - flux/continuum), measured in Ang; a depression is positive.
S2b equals -0.6 Ang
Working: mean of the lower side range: 16.9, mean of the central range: 18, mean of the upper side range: 18.9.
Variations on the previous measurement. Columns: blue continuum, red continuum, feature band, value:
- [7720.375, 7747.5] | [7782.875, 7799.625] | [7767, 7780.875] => 0.3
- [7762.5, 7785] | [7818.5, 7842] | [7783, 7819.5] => 1.0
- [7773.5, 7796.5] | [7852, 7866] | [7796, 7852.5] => 0.2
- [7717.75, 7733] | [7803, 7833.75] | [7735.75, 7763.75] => 1.7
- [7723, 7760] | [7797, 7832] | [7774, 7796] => -0.9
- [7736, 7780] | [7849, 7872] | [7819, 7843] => -0.6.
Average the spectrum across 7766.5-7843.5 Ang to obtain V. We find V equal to 18.1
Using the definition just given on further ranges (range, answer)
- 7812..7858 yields 18.5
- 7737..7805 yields 17.9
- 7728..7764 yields 17.6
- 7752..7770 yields 17.8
